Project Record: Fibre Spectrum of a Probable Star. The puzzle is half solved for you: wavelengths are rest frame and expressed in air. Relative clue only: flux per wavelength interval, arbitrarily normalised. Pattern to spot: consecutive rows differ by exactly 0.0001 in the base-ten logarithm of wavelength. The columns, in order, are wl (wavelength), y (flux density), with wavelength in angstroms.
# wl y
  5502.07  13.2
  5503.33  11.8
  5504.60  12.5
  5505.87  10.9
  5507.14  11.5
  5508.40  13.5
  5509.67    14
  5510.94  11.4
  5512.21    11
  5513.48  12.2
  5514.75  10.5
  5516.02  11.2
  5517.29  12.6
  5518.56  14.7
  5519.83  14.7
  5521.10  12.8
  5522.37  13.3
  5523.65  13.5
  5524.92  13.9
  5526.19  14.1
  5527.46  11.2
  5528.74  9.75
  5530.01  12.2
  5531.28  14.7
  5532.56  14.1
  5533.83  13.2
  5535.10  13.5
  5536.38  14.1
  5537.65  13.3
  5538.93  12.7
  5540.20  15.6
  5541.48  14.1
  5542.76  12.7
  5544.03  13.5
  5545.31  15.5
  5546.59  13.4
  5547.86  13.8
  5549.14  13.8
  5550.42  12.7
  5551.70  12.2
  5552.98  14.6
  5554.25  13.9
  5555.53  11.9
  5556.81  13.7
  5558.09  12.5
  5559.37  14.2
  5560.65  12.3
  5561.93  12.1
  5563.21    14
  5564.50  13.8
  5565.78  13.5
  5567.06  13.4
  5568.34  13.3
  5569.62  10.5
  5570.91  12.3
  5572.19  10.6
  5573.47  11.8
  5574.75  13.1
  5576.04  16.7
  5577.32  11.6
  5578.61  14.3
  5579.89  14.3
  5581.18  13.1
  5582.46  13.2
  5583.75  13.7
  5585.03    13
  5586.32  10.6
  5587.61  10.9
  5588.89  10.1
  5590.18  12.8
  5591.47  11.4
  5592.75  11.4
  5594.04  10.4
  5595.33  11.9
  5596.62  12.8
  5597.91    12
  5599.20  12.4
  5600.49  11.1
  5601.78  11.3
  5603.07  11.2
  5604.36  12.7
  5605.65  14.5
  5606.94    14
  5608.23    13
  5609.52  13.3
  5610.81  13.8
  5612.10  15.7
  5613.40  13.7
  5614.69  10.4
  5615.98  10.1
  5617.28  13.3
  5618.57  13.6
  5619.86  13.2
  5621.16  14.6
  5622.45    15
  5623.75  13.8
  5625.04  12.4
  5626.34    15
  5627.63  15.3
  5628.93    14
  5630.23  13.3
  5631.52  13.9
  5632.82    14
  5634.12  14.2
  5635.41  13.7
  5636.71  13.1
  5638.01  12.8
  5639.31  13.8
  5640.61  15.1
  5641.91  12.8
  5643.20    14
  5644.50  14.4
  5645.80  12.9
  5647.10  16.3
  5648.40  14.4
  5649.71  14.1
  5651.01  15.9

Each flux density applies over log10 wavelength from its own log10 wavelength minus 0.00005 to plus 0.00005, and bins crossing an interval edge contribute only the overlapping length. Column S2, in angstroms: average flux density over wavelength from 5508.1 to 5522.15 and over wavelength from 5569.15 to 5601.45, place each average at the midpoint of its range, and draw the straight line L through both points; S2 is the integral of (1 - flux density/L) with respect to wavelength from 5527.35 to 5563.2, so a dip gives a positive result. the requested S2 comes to -2.5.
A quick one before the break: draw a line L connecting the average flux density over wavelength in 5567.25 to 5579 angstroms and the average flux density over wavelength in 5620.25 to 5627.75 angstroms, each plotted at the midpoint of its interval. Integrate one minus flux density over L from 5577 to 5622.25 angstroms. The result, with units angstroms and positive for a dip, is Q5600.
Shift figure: 3.0 angstroms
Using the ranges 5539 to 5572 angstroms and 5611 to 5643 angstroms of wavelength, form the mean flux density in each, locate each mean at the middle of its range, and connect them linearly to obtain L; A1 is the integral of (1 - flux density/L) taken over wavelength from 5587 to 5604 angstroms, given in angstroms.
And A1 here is 2.4 angstroms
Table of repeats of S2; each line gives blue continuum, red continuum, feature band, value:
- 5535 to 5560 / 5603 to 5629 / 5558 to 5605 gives 3.8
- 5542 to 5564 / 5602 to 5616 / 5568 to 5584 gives 0.3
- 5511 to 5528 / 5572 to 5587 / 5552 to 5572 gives -0.1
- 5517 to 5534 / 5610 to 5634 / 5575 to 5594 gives 1.2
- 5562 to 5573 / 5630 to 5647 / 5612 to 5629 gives 0.0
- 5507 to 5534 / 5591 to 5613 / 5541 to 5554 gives -1.0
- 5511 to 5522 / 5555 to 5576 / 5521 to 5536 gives -0.6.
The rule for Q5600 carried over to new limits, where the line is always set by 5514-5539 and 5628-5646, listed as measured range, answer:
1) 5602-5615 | 0.3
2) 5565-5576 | 0.6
